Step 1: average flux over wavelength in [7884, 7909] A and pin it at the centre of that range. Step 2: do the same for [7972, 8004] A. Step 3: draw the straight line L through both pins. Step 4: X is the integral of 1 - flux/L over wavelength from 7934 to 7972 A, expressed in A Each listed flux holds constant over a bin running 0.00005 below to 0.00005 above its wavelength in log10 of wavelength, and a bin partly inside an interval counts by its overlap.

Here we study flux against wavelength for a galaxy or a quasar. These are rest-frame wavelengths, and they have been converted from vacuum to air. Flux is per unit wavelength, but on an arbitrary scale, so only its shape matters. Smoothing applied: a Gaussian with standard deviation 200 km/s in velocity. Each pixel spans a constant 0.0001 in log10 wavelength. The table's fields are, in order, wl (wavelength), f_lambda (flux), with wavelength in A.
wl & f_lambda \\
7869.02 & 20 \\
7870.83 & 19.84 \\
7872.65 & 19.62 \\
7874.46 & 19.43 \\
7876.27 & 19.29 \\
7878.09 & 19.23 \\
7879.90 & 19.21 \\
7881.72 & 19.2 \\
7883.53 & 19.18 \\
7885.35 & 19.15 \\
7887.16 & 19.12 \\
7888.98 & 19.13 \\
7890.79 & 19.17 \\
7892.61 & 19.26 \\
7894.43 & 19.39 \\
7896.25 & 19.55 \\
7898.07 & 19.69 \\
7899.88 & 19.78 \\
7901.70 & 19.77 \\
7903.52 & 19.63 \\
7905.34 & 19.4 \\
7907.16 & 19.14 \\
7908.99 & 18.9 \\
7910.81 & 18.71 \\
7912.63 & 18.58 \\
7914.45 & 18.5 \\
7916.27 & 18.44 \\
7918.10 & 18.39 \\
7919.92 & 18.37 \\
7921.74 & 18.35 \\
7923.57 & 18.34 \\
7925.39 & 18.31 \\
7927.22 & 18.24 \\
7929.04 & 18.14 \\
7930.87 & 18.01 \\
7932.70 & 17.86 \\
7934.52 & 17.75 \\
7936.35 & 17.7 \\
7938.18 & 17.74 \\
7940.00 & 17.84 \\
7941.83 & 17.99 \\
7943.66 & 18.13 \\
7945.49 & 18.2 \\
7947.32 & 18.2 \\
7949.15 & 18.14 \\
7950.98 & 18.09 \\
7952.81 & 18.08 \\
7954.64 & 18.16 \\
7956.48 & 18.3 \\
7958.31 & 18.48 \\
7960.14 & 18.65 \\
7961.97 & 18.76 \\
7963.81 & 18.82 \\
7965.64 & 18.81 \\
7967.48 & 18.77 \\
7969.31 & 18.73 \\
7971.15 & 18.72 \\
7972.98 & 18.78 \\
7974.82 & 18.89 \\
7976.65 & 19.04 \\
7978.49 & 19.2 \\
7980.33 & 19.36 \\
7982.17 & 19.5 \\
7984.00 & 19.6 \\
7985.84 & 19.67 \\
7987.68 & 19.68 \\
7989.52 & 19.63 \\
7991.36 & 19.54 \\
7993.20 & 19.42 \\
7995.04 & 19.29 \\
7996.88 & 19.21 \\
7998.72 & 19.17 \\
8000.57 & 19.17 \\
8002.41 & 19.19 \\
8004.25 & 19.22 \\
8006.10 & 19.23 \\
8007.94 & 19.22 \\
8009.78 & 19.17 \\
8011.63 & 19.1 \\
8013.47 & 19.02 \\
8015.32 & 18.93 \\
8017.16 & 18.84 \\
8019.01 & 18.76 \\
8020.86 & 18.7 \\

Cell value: 2.05 A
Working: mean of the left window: 19.4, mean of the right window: 19.3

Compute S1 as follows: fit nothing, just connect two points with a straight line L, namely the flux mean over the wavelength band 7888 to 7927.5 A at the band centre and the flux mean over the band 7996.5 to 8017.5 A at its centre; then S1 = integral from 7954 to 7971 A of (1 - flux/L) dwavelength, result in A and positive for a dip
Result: 0.4 A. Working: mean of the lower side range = 19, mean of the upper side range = 19.1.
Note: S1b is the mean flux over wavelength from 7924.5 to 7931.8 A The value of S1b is 18.2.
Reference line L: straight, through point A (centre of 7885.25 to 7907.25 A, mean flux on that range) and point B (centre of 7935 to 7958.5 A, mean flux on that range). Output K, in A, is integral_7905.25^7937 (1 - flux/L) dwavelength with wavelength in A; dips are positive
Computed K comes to 0.6 A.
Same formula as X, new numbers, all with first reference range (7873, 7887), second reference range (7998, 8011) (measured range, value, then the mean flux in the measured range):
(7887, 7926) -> 0.5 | 19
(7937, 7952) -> 0.9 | 18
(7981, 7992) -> -0.2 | 19.6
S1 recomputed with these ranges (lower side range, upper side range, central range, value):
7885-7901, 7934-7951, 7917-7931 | 0.2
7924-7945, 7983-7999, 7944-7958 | 0.2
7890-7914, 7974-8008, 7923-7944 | 1.4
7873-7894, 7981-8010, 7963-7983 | 0.4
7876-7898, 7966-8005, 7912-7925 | 0.6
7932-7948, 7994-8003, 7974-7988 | -0.4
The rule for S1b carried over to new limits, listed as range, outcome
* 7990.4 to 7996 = 19.4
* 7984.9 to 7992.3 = 19.6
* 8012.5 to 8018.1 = 18.9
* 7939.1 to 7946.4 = 18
